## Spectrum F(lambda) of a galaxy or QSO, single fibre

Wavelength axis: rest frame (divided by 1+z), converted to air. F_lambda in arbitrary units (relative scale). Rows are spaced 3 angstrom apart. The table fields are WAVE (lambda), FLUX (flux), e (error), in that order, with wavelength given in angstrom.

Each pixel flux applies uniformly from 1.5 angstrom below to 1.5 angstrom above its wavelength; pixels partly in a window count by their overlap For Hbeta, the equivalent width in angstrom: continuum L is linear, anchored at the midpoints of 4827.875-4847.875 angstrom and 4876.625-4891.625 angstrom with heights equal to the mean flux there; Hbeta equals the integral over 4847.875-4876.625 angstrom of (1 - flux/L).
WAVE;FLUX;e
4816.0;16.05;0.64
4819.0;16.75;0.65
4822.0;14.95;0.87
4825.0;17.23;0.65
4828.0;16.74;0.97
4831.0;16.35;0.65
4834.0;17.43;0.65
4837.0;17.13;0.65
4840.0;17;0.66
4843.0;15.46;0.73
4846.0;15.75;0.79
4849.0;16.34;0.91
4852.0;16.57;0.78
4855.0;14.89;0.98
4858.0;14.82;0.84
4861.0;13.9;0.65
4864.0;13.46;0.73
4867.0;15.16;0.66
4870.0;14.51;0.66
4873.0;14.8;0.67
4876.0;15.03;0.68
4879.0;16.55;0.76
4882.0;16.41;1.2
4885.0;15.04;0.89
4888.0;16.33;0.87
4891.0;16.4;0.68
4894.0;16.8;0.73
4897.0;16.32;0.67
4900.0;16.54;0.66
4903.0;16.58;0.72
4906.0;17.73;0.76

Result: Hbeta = 2.4 angstrom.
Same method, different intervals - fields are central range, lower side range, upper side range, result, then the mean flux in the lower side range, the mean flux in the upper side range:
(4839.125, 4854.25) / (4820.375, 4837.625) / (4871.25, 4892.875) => 0.2 angstrom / 16.6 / 15.8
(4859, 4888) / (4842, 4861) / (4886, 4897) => 1.7 angstrom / 15.5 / 16.4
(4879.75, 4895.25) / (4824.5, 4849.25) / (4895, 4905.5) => 0.4 angstrom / 16.6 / 16.6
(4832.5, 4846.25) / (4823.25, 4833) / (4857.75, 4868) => -0.6 angstrom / 16.8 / 14.2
